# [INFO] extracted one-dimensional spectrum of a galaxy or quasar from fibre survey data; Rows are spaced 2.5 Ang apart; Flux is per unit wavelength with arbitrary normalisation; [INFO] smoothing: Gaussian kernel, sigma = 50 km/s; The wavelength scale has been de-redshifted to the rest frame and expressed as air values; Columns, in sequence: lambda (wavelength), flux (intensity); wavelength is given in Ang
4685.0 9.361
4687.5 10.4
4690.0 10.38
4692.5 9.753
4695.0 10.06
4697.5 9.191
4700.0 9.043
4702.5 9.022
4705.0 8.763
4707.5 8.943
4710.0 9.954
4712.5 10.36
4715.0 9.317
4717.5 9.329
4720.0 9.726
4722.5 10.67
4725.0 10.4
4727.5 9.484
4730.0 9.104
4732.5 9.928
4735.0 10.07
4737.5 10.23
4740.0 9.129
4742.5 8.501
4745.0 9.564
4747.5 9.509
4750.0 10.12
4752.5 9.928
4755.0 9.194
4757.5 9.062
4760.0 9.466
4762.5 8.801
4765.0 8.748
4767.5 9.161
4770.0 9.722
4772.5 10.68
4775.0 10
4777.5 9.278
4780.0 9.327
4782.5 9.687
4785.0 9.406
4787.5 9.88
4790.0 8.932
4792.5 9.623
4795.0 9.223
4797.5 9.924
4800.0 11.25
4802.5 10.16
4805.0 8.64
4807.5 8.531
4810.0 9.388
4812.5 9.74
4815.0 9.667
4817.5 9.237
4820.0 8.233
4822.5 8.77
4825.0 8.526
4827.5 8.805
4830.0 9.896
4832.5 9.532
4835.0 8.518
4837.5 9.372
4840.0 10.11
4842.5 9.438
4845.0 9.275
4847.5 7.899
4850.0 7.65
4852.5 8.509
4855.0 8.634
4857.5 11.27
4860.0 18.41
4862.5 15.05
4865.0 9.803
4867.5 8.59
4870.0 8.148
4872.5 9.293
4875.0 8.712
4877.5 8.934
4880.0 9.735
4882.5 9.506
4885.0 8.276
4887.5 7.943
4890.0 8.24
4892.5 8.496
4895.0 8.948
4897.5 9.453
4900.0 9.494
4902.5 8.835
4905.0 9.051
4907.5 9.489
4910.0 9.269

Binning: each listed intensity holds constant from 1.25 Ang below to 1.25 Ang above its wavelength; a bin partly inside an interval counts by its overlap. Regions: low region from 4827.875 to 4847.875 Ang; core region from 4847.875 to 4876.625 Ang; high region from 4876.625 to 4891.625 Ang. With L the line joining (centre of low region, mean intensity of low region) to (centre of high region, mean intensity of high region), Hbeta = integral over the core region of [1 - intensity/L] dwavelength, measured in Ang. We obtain -4.0 Ang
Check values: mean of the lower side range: 9.29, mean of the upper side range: 8.76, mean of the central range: 10.3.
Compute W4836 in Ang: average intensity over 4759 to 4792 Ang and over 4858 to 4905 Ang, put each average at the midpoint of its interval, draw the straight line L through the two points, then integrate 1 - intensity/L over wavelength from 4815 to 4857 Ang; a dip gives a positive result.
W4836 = 3.0 Ang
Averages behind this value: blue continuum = 9.47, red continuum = 9.78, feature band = 8.97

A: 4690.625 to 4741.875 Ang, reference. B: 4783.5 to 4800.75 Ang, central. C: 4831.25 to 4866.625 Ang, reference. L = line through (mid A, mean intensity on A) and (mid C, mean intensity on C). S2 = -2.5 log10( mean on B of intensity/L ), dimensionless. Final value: 0.029 mag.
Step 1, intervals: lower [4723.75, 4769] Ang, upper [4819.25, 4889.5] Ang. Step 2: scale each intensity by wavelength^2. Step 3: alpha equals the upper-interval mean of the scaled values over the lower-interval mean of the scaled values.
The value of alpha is 1.1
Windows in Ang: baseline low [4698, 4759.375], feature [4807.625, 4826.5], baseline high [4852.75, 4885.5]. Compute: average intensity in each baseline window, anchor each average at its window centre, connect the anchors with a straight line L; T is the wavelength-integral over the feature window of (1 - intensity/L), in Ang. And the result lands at 1.9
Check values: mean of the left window 9.55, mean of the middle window 9.04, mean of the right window 10.3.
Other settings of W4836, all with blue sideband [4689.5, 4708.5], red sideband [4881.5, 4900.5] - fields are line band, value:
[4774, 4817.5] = -2.40 Ang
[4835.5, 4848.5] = -0.43 Ang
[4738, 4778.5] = -1.19 Ang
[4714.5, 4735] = -1.10 Ang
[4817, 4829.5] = 0.30 Ang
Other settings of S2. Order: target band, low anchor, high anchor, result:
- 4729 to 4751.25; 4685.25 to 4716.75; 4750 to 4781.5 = -0.01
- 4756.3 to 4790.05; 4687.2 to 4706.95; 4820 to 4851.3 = -0.03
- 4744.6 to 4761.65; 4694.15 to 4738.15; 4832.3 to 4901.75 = 0.01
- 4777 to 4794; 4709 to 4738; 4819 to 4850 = -0.01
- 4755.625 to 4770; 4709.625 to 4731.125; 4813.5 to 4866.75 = 0.08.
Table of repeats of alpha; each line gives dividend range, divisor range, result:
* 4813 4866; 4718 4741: 1.05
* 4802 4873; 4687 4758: 1.05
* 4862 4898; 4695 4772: 1.02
